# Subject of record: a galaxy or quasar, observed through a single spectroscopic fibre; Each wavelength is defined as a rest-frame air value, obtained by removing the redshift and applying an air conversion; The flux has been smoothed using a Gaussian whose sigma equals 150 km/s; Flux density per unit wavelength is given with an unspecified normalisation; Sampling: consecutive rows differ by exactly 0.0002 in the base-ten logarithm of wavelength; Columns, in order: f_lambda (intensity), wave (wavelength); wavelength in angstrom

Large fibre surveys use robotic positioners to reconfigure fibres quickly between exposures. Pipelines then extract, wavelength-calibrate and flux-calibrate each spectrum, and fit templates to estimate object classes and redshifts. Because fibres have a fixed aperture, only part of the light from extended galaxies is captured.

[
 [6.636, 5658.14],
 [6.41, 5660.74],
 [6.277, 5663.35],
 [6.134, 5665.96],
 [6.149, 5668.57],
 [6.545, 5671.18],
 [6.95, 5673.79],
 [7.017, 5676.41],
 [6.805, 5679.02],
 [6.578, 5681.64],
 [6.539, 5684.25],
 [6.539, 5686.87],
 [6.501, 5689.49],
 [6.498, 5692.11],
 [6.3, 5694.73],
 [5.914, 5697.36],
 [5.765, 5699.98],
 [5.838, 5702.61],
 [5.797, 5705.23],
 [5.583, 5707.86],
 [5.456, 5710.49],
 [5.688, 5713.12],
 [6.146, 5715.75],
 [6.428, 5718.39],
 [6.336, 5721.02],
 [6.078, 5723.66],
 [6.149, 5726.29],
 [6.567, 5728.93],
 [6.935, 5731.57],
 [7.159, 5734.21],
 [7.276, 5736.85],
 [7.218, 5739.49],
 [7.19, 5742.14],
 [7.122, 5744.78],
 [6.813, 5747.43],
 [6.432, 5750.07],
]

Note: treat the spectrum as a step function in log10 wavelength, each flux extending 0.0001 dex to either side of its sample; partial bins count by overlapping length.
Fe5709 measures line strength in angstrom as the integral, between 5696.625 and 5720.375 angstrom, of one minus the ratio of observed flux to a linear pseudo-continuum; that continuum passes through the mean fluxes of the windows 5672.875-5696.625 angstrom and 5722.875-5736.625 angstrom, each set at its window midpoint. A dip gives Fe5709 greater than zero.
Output 2.78 angstrom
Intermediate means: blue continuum 6.61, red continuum 6.65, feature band 5.86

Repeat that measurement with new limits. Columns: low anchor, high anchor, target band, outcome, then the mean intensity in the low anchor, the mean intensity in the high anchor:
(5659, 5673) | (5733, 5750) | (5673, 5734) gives 3.7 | 6.34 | 7.08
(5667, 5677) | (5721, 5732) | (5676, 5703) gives 0.7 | 6.62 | 6.38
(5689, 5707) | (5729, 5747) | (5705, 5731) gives 2.1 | 6.06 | 7.09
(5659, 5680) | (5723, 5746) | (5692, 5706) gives 1.5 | 6.54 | 6.88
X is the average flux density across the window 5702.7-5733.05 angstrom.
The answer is 6.1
